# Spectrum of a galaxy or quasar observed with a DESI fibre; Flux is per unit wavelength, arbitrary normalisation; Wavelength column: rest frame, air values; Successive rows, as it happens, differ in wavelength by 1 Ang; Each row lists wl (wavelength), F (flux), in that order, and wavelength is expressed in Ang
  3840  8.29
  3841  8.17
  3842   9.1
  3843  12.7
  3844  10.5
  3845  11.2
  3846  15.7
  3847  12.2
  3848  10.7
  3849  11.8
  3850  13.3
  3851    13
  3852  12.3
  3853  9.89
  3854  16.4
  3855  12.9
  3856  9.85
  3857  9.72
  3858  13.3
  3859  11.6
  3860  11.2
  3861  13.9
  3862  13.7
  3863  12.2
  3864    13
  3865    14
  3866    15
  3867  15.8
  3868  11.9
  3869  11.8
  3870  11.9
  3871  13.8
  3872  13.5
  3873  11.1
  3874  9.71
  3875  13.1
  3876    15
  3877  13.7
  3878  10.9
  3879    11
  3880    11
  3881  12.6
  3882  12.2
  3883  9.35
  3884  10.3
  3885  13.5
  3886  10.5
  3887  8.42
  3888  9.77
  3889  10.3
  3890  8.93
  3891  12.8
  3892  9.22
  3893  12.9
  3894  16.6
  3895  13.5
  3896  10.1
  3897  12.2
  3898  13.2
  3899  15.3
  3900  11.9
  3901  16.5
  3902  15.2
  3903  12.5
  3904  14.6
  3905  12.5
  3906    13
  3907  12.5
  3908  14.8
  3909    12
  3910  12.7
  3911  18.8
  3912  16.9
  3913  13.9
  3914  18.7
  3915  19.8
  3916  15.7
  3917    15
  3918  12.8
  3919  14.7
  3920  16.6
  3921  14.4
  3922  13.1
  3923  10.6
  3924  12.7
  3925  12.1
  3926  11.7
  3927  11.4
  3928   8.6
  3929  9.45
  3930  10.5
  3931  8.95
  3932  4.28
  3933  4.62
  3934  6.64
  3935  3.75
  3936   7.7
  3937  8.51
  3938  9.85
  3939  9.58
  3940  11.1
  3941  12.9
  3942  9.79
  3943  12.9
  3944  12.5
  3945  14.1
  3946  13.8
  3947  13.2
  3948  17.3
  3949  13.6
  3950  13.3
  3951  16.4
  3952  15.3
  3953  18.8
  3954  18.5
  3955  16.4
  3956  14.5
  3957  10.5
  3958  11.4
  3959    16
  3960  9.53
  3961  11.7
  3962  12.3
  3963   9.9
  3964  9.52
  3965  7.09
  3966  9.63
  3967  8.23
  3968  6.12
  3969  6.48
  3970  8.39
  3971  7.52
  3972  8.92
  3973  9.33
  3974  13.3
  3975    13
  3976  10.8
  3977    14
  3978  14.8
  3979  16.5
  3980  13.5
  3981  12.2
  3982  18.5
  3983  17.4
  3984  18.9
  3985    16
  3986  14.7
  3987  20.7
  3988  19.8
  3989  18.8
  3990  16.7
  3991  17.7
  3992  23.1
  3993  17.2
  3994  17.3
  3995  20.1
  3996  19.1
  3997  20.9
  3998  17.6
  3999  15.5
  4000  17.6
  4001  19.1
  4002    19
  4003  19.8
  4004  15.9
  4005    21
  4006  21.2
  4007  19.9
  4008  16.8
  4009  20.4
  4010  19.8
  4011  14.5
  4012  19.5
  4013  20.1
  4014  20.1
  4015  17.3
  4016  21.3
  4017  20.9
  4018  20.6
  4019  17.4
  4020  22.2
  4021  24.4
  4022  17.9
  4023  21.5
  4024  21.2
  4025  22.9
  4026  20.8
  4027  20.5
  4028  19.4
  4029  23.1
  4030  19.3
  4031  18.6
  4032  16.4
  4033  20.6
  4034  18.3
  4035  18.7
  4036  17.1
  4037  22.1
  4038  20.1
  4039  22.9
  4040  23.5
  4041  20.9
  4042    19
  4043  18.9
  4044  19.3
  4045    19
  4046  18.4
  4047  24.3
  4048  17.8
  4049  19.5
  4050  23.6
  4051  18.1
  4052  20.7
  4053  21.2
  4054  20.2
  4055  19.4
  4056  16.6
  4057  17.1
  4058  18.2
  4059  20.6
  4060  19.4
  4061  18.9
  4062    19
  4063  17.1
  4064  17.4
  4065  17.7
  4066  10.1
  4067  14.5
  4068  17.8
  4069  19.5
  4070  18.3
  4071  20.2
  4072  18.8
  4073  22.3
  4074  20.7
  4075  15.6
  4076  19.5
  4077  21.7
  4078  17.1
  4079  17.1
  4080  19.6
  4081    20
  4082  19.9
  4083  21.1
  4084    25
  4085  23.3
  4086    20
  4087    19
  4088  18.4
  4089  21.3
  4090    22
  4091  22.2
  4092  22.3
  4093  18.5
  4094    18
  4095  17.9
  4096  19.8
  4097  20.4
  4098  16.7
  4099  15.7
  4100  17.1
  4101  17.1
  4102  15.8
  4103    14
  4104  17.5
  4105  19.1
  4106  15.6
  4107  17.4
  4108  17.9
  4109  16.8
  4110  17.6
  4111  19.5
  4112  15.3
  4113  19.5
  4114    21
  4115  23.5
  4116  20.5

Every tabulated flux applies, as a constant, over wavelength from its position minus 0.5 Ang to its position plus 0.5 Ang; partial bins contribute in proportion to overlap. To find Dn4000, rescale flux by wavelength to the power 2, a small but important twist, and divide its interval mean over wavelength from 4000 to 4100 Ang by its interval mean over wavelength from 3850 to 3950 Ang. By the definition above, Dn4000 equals 1.71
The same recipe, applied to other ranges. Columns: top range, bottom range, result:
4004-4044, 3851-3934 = 1.71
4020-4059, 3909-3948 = 1.77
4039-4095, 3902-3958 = 1.64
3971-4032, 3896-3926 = 1.33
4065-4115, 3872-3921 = 1.57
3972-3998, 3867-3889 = 1.48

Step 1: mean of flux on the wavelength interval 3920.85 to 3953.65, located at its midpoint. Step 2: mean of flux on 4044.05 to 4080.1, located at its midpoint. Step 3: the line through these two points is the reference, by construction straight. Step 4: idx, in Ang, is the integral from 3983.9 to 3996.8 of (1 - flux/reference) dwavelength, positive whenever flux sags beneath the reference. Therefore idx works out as -3.6 Ang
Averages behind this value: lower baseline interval 11.3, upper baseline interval 18.8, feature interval 18.5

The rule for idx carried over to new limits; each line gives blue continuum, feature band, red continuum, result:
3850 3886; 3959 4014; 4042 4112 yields 2.7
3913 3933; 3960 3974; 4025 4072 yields 5.5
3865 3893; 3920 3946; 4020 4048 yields 7.9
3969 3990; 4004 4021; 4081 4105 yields -4.2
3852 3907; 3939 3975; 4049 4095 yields 7.4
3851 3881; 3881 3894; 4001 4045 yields 2.5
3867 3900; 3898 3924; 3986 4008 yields -1.8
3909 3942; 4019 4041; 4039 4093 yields -3.7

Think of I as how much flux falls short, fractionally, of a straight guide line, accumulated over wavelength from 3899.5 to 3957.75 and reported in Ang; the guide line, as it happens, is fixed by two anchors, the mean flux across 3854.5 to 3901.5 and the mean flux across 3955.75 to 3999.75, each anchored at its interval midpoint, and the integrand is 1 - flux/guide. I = 1.2 Ang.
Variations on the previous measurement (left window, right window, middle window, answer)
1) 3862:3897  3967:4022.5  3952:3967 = 2.78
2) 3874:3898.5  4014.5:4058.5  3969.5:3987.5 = 3.27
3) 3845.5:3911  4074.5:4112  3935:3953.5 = 2.44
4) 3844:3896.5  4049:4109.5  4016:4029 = -3.00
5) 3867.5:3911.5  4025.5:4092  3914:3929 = 0.21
